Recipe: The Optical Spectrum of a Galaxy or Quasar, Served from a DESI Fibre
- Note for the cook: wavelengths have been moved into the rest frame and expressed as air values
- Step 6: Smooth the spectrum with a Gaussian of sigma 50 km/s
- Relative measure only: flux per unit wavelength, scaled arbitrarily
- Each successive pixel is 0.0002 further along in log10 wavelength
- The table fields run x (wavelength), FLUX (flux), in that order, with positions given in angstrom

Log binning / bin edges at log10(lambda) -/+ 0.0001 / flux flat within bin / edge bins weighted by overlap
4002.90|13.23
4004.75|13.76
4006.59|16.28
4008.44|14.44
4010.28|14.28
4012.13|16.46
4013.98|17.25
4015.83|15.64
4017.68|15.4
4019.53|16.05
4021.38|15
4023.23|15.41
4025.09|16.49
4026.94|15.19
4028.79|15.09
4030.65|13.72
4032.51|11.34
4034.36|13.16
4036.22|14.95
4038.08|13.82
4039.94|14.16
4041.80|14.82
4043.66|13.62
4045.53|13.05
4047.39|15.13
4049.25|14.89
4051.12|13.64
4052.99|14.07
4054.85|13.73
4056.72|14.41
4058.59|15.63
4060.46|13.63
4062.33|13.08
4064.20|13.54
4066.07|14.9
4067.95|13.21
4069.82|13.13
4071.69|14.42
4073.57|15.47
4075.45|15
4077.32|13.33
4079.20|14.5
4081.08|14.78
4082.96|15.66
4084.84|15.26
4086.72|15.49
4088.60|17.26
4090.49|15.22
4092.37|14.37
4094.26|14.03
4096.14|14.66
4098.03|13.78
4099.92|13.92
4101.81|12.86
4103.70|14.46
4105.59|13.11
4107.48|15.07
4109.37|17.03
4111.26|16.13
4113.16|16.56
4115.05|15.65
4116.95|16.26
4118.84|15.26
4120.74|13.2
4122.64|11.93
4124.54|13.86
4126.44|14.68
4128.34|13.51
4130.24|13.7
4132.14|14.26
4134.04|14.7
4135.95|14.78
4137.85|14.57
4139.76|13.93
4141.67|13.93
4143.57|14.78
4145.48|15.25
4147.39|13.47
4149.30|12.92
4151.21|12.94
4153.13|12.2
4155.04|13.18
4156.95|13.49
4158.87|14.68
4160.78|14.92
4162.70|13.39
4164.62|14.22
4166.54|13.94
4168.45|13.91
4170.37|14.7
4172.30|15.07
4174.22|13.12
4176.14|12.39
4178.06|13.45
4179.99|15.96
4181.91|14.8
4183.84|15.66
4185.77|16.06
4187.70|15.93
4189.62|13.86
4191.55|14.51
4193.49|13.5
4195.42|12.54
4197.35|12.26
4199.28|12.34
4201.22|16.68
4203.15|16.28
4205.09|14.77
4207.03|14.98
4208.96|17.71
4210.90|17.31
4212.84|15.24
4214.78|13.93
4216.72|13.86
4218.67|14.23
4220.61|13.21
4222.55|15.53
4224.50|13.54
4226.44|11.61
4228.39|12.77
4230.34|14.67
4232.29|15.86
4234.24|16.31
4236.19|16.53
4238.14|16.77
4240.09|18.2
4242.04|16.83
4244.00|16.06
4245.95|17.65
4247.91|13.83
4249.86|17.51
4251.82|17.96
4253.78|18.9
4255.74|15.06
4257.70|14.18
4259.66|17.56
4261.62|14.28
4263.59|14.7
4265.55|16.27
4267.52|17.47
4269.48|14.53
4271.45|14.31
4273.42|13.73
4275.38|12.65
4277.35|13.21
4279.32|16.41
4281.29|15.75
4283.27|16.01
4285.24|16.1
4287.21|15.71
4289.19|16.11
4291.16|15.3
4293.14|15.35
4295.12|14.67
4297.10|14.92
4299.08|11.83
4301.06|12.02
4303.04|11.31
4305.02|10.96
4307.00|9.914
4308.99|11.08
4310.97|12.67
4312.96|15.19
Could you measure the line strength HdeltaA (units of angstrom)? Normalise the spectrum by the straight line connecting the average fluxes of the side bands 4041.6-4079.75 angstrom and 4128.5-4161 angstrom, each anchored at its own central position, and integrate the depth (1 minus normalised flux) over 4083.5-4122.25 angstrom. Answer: -2.5 angstrom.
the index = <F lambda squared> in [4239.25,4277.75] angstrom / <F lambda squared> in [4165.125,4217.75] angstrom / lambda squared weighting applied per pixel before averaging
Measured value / 1.1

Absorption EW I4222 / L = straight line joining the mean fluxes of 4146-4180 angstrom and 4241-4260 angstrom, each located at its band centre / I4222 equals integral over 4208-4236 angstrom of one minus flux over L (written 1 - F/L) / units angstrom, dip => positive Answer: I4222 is 1.5 angstrom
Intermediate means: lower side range 13.7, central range 14.7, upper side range 16.5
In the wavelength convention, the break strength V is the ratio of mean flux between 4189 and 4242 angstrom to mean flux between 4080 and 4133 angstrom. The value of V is 1.01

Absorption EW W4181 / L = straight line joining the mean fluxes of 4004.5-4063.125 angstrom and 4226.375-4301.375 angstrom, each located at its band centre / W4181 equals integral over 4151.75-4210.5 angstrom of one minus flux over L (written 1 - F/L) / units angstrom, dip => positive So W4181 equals 3.0 angstrom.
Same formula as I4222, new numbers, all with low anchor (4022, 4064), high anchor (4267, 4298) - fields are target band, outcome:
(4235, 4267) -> -3.0 angstrom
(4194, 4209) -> 0.3 angstrom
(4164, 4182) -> 0.7 angstrom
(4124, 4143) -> 0.5 angstrom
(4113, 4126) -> -0.1 angstrom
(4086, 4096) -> -0.6 angstrom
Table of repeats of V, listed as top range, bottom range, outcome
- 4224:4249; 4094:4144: 1.07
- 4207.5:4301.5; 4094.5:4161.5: 1.07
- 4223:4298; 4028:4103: 1.09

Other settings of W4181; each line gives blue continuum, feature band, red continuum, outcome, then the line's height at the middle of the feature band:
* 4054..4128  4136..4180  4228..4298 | 3.2 angstrom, 15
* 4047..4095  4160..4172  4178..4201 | 0.1 angstrom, 14.4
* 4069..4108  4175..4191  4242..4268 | 0.8 angstrom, 15.5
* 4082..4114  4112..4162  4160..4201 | 1.4 angstrom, 14.6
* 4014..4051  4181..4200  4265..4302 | 0.8 angstrom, 14.8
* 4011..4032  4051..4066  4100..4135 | 1.1 angstrom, 15.1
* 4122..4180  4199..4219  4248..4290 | -0.8 angstrom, 14.7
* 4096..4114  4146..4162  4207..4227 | 1.3 angstrom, 14.7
